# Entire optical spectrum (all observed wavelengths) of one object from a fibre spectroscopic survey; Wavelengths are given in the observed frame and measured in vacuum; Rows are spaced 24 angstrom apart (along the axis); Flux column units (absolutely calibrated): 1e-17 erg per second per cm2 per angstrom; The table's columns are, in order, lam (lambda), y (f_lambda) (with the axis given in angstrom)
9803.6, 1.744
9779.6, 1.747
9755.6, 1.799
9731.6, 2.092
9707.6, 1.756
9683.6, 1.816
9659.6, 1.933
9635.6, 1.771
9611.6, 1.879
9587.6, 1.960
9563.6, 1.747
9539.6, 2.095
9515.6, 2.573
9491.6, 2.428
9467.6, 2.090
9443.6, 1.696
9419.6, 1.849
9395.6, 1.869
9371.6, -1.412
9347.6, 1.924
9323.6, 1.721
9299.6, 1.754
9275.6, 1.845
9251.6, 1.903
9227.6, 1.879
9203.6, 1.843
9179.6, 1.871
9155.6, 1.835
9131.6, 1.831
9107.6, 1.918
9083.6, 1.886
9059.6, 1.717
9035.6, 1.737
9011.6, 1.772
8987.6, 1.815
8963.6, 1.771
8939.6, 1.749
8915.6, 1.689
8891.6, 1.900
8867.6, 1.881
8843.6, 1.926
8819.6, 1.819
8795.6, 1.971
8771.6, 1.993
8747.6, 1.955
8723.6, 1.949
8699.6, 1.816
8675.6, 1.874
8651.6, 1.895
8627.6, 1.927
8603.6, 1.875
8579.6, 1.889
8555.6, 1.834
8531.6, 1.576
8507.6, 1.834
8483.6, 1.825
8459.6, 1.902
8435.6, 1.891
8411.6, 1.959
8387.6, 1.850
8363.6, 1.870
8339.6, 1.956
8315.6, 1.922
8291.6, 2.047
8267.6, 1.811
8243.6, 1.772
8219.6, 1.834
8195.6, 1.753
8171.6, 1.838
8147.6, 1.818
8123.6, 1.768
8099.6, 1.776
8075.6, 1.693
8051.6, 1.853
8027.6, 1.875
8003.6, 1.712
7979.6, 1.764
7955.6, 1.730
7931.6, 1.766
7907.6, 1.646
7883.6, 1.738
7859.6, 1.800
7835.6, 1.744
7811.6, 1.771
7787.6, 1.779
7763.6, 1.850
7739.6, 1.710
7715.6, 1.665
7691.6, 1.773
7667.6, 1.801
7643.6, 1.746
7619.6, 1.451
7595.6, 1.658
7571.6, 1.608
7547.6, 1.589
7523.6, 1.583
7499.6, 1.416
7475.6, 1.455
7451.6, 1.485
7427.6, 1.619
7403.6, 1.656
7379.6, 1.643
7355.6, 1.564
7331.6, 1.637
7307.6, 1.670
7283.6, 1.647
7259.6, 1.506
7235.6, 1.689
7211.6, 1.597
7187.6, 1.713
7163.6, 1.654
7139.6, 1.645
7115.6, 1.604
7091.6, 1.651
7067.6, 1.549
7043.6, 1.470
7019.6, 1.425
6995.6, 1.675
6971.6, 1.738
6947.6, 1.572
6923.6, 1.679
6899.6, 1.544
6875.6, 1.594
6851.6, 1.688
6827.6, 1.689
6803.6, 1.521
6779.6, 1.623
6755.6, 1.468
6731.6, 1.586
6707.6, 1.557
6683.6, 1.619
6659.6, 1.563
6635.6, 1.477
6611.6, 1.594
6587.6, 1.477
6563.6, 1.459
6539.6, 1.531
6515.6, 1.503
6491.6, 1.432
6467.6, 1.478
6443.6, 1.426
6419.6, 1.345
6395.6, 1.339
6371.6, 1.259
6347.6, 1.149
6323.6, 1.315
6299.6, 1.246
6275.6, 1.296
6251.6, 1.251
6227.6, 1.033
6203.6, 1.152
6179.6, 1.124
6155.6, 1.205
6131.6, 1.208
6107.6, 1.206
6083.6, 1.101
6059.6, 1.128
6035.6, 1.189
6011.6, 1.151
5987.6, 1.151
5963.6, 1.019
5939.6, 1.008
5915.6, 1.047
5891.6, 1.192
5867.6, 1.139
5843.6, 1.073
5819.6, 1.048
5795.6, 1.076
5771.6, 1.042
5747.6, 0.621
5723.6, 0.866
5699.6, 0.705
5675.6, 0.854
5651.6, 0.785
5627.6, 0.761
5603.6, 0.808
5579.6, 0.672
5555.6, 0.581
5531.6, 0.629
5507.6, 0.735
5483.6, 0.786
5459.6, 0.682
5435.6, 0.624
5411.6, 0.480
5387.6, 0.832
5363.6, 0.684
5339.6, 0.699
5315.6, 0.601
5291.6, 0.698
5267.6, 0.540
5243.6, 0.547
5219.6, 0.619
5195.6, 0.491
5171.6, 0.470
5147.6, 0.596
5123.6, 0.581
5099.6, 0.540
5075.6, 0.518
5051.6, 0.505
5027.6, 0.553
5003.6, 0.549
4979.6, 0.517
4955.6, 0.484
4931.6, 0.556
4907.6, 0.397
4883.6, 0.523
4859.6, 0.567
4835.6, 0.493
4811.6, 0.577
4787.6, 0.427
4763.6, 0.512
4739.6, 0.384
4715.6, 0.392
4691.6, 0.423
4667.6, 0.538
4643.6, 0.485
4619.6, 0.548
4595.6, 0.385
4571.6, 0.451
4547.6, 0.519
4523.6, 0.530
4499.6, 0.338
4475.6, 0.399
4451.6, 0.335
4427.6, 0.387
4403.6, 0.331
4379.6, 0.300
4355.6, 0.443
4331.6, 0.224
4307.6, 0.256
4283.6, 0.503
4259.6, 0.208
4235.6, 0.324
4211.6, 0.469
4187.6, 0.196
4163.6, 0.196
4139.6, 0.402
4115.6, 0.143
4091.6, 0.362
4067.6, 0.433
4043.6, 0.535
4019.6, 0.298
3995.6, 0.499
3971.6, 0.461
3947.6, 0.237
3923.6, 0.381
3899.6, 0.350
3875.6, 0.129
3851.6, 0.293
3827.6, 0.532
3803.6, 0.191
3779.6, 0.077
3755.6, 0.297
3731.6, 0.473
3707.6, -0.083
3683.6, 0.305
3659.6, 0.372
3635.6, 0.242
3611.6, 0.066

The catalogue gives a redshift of 0.446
